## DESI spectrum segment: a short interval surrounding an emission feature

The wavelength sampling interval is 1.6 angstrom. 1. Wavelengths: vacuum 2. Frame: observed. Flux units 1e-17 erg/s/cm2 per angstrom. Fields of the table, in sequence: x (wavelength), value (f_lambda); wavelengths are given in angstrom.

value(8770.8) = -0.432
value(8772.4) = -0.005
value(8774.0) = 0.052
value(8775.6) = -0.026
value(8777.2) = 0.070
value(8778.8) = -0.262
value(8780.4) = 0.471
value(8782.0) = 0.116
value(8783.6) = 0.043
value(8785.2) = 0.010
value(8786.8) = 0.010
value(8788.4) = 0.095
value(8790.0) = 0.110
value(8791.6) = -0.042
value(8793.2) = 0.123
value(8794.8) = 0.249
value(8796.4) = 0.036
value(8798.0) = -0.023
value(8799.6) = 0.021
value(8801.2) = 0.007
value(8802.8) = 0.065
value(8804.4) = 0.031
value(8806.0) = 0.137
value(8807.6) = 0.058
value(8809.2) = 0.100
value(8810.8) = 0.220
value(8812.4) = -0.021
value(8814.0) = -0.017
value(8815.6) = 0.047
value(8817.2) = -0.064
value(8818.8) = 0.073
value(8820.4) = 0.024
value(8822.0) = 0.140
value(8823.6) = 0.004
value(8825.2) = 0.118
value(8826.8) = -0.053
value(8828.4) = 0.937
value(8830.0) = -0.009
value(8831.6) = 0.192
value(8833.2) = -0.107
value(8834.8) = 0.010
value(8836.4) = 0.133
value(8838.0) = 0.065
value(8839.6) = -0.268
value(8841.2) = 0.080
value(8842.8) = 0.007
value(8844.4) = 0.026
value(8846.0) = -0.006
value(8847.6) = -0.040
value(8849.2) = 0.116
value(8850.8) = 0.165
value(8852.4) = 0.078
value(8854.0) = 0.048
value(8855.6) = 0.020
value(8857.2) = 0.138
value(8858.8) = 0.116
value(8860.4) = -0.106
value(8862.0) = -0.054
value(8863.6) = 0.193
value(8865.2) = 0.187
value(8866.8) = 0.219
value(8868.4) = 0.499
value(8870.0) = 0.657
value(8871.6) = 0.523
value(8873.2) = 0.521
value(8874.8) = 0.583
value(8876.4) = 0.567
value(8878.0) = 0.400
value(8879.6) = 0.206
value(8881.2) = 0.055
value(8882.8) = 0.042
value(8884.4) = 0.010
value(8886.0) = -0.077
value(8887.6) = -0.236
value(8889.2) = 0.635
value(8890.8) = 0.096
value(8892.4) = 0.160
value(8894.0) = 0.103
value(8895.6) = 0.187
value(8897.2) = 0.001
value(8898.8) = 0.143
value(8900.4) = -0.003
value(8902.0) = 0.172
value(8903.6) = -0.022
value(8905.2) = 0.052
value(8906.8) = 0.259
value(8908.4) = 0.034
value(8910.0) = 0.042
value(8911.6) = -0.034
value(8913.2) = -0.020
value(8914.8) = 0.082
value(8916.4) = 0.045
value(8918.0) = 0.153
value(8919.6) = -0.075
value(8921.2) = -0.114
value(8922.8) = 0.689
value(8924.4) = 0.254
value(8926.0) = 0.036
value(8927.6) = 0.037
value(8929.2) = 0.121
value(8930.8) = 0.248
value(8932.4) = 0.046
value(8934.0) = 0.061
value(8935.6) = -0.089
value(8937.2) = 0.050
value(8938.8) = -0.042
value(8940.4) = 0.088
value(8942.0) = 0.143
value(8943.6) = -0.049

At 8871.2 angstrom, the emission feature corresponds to [O II]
